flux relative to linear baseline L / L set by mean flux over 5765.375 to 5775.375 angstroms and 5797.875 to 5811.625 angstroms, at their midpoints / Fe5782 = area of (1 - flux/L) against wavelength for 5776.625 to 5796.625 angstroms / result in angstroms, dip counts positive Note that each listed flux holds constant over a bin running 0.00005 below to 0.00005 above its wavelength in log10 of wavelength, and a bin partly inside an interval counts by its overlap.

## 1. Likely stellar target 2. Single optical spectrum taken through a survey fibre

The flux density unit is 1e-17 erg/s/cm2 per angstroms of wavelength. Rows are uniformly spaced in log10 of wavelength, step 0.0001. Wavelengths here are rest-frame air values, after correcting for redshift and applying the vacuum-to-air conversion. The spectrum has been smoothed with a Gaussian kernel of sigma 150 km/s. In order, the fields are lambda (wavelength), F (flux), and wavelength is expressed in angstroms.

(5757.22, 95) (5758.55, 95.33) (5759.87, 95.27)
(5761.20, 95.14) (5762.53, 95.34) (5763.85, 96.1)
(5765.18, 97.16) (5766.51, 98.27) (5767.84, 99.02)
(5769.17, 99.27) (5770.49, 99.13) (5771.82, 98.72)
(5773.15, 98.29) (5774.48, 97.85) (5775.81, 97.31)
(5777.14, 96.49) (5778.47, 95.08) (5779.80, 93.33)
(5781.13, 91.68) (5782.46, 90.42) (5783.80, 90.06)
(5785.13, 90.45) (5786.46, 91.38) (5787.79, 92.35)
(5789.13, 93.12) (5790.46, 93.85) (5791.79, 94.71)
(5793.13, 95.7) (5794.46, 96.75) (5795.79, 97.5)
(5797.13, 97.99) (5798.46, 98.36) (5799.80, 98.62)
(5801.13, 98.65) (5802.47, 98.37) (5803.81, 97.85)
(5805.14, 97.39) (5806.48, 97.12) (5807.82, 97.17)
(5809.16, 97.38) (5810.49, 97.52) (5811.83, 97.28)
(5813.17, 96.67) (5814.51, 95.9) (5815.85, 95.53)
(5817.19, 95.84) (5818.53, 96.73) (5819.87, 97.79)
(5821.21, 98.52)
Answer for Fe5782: 0.95 angstroms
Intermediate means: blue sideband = 98.5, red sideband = 97.8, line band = 93.5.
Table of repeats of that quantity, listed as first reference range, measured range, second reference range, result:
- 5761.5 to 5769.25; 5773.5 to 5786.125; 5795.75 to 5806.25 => 0.5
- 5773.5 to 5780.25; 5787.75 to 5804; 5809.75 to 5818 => 0.0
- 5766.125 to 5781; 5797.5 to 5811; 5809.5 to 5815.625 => -0.1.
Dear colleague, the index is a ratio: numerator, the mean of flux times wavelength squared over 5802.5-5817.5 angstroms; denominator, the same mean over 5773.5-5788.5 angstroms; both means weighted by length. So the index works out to 1.05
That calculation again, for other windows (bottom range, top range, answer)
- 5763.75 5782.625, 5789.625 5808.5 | 1.01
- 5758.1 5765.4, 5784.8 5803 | 1.01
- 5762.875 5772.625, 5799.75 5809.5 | 1.01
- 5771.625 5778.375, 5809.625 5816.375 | 1.01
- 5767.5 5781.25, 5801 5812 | 1.02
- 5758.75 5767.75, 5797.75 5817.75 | 1.03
